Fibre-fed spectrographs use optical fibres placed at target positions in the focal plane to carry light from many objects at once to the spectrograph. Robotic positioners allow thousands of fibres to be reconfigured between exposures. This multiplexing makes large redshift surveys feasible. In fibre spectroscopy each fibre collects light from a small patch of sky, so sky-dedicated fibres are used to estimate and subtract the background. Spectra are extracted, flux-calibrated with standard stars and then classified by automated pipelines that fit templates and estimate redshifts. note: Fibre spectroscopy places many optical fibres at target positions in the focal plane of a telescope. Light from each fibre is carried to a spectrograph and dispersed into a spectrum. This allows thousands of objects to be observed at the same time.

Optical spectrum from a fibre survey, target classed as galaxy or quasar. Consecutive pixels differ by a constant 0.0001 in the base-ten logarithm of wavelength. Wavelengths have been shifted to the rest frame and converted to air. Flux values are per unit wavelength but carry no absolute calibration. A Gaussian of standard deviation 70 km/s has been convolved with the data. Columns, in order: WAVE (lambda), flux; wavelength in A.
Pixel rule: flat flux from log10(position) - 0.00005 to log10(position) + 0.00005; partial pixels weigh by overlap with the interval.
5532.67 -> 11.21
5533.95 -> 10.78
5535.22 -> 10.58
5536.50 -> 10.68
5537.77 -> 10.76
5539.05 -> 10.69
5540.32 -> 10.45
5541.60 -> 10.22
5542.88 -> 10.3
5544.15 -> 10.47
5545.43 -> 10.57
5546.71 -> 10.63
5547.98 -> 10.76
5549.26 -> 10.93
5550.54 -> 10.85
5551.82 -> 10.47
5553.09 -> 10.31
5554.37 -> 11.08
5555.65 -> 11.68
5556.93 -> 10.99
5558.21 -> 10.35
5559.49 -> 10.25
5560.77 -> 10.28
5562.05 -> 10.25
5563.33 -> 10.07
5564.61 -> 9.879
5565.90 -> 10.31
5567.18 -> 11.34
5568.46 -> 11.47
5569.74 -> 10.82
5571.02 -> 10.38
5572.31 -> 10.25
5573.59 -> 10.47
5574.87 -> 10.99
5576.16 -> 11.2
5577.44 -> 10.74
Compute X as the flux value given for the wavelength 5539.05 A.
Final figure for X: 10.69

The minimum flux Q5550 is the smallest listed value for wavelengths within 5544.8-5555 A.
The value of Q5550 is 10.31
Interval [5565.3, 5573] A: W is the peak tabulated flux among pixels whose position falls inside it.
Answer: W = 11.47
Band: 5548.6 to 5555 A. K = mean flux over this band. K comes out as 10.7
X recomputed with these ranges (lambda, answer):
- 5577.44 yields 10.74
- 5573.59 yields 10.47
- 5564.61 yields 9.879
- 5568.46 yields 11.47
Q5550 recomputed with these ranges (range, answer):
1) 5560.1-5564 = 10.07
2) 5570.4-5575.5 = 10.25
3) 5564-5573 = 9.879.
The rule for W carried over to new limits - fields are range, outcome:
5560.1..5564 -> 10.28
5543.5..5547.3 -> 10.63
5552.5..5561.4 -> 11.68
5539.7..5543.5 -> 10.45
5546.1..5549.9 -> 10.93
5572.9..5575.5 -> 10.99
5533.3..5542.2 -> 10.78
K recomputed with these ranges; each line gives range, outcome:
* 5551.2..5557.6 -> 10.9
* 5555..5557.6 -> 11.3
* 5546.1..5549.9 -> 10.8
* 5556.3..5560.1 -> 10.5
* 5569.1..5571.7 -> 10.6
